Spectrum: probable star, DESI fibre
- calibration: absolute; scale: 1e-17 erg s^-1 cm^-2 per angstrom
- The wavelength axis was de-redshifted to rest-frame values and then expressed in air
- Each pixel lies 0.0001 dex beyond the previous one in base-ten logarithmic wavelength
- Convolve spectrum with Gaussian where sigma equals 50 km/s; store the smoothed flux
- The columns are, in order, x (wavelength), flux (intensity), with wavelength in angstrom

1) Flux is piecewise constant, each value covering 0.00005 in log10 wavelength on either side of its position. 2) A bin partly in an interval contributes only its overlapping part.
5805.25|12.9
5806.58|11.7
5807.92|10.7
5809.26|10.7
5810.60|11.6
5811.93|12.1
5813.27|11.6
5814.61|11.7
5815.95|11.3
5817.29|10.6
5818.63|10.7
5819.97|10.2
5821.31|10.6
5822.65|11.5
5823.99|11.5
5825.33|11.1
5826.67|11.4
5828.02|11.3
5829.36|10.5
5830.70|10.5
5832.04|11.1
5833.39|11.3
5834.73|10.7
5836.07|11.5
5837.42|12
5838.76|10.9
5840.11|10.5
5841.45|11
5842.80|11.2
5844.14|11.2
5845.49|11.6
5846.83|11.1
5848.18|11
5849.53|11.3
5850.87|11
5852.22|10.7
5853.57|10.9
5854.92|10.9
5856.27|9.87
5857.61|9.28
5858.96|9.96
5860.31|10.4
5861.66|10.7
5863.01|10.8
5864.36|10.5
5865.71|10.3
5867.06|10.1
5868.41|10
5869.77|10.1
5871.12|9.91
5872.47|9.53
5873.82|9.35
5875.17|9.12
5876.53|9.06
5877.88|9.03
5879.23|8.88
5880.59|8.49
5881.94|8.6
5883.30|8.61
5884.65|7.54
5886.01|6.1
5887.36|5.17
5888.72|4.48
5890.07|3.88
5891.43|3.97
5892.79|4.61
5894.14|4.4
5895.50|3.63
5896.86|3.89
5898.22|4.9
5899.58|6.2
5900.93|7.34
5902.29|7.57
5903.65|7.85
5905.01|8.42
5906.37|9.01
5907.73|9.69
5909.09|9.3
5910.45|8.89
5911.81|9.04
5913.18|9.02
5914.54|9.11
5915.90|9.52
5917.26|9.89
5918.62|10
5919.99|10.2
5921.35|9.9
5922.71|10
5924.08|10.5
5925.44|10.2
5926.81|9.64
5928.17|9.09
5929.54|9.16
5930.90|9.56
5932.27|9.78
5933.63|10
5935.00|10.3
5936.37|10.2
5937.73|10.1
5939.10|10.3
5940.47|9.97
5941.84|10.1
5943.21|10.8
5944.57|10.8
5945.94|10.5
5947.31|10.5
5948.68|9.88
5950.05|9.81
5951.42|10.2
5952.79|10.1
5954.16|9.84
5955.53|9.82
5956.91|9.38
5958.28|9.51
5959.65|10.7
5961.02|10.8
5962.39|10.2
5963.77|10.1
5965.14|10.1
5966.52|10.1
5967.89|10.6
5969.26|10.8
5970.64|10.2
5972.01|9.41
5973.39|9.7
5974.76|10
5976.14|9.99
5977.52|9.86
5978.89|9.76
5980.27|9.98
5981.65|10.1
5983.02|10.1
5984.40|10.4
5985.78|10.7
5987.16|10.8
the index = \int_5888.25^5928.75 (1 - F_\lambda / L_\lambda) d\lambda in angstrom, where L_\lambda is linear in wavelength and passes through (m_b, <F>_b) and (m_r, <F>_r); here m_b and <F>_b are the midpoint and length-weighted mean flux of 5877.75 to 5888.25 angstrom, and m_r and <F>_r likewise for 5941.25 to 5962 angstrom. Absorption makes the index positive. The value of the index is 4.10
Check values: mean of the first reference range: 7.67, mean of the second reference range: 10.2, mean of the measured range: 7.82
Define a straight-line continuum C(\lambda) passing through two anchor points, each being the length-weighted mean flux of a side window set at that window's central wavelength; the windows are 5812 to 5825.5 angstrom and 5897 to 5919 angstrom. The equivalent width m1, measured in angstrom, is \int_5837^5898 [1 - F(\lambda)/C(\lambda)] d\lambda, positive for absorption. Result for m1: 4.7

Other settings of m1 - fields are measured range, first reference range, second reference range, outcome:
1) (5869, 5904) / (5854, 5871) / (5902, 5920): 9.8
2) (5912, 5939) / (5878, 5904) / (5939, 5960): -4.2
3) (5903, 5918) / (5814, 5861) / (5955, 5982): 2.0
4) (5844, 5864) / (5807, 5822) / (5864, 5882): -1.3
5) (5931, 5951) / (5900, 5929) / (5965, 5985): -1.3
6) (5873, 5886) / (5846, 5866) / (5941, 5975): 2.3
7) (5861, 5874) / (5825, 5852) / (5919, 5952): 0.8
